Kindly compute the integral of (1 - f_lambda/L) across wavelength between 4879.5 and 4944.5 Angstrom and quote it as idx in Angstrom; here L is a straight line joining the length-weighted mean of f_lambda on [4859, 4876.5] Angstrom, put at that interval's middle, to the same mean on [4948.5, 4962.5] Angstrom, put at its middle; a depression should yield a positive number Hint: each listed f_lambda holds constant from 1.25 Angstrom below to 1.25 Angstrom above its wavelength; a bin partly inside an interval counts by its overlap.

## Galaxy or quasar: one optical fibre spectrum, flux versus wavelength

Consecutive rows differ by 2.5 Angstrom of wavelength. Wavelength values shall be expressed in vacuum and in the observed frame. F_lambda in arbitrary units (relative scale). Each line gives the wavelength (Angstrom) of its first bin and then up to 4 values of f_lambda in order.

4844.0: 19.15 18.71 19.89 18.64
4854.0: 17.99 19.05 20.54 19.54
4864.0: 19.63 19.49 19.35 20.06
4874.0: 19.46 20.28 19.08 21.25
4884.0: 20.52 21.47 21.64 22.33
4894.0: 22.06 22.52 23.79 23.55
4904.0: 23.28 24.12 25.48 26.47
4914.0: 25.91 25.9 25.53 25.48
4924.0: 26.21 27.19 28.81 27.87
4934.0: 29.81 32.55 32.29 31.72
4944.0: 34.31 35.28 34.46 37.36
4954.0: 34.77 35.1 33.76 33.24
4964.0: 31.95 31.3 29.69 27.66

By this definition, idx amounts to 4.1 Angstrom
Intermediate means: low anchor 19.7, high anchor 34.8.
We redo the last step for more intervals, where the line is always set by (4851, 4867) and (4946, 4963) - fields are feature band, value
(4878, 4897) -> 2.0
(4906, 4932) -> 2.4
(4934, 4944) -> 0.0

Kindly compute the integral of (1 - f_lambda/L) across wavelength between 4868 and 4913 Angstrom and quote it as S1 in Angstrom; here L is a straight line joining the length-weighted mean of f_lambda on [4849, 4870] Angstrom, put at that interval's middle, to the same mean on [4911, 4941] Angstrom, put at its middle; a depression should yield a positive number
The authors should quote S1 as 2.5 Angstrom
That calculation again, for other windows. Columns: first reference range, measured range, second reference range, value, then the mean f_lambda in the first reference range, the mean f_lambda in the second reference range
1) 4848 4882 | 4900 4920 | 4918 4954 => 1.3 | 19.6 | 30.8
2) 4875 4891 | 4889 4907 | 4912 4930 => 0.0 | 20.8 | 26.4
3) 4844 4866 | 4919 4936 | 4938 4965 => 1.5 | 19.3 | 34.1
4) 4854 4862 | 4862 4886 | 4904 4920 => 1.4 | 19.5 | 25.4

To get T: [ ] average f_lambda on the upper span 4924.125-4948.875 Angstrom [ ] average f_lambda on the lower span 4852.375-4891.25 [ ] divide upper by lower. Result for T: 1.55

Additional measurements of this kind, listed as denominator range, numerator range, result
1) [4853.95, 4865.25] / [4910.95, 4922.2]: 1.33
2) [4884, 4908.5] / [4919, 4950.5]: 1.34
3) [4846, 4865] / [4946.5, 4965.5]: 1.79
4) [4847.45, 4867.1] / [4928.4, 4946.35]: 1.62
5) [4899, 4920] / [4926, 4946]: 1.24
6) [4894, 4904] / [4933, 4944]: 1.38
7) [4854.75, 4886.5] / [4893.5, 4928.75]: 1.26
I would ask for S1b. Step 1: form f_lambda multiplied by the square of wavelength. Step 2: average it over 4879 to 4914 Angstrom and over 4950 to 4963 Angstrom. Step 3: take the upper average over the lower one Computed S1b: 1.55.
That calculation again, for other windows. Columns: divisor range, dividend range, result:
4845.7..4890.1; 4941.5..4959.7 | 1.82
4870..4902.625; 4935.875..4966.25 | 1.63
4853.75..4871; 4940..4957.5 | 1.84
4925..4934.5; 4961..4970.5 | 1.12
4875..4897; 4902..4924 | 1.21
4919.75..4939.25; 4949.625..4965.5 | 1.22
